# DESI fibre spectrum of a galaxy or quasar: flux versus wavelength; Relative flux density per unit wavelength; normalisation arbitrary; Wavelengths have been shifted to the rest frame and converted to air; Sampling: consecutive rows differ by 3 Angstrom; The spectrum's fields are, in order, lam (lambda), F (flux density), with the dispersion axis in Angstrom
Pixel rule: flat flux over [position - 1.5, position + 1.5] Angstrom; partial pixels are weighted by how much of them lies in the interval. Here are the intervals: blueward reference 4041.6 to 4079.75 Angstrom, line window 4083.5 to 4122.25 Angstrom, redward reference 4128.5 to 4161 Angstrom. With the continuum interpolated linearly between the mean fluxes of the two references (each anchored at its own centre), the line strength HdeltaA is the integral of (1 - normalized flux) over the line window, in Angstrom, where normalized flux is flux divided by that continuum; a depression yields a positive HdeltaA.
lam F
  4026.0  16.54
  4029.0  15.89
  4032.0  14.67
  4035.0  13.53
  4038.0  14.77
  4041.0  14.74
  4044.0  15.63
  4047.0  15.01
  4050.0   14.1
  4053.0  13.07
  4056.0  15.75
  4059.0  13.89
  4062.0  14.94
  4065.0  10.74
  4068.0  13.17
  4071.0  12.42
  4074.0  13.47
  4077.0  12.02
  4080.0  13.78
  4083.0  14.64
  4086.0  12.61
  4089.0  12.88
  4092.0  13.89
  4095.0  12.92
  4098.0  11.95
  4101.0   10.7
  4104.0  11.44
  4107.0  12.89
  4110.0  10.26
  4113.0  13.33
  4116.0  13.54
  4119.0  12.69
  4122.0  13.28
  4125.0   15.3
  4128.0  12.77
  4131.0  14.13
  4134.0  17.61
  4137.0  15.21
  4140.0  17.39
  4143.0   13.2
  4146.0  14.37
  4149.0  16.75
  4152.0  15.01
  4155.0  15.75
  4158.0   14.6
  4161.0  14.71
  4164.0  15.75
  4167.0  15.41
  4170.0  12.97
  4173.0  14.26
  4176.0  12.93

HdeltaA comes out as 5.29 Angstrom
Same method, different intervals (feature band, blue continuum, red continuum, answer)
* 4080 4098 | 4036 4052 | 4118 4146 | 1.7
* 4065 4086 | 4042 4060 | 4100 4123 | 1.0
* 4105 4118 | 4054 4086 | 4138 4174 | 1.6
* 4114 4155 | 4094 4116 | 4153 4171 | -3.7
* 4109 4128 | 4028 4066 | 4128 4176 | 2.2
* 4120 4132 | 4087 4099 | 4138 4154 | 0.5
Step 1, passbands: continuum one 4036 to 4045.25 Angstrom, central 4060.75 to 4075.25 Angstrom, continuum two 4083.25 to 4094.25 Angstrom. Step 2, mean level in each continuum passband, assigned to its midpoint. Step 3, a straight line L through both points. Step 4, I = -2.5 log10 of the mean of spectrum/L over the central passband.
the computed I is 0.09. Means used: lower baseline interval 14.9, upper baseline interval 13.3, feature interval 12.9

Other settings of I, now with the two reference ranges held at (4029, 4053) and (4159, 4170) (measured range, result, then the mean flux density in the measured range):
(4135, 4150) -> -0.038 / 15.4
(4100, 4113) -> 0.266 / 11.6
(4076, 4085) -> 0.093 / 13.5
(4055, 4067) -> 0.072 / 13.7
